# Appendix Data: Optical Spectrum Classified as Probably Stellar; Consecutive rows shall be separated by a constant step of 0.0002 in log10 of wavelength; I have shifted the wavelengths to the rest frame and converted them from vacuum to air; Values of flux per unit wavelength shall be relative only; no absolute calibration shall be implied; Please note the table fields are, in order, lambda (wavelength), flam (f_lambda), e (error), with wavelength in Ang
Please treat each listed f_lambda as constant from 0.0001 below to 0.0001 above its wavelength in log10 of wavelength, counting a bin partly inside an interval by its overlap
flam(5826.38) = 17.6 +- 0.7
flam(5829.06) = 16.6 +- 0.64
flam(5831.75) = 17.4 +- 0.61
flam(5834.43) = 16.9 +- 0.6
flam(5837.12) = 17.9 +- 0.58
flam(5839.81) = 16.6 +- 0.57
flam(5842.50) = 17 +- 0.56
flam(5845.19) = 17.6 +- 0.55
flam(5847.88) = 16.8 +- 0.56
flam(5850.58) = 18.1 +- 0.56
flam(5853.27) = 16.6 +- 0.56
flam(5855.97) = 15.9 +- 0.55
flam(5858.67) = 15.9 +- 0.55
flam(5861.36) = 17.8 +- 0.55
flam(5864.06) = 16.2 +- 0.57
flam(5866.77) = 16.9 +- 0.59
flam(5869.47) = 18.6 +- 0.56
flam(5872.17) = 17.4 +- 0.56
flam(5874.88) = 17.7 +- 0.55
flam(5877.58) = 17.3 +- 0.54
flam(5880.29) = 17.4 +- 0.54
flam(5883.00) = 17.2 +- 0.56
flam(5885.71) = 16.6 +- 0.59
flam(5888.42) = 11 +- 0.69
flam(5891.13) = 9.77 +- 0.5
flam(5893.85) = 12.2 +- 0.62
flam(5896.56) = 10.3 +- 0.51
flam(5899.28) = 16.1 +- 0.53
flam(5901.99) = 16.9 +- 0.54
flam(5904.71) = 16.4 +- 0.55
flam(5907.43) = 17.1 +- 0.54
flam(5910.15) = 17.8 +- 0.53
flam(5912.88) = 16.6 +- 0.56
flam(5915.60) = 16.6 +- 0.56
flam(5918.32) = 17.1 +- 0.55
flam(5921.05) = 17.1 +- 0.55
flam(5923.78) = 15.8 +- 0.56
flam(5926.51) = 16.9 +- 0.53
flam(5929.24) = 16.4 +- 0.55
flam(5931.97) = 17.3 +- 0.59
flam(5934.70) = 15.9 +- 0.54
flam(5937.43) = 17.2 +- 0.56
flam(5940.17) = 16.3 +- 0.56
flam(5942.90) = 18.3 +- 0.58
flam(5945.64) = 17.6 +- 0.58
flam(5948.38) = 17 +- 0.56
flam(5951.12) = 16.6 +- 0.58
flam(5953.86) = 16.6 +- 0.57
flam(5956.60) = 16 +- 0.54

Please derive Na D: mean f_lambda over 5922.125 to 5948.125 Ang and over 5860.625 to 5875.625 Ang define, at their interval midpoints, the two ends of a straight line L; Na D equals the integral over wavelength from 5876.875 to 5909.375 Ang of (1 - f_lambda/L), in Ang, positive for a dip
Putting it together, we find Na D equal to 4.4 Ang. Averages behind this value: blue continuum 17.4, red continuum 16.9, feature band 14.9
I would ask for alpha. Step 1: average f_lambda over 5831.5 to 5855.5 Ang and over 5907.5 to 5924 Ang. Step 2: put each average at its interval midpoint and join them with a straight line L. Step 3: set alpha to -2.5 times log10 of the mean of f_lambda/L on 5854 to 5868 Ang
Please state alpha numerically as 0.037 mag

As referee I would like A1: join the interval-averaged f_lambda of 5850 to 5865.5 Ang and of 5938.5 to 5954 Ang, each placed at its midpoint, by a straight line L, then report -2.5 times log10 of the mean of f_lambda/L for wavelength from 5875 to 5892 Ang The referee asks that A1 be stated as 0.106 mag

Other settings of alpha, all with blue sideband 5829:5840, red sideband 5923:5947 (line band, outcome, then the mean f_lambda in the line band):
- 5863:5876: -0.02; 17.4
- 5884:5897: 0.36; 12.2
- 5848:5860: 0.03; 16.6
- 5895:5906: 0.14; 14.9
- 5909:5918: 0.00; 17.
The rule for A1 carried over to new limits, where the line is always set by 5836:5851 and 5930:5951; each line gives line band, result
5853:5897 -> 0.10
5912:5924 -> 0.02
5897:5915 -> 0.04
